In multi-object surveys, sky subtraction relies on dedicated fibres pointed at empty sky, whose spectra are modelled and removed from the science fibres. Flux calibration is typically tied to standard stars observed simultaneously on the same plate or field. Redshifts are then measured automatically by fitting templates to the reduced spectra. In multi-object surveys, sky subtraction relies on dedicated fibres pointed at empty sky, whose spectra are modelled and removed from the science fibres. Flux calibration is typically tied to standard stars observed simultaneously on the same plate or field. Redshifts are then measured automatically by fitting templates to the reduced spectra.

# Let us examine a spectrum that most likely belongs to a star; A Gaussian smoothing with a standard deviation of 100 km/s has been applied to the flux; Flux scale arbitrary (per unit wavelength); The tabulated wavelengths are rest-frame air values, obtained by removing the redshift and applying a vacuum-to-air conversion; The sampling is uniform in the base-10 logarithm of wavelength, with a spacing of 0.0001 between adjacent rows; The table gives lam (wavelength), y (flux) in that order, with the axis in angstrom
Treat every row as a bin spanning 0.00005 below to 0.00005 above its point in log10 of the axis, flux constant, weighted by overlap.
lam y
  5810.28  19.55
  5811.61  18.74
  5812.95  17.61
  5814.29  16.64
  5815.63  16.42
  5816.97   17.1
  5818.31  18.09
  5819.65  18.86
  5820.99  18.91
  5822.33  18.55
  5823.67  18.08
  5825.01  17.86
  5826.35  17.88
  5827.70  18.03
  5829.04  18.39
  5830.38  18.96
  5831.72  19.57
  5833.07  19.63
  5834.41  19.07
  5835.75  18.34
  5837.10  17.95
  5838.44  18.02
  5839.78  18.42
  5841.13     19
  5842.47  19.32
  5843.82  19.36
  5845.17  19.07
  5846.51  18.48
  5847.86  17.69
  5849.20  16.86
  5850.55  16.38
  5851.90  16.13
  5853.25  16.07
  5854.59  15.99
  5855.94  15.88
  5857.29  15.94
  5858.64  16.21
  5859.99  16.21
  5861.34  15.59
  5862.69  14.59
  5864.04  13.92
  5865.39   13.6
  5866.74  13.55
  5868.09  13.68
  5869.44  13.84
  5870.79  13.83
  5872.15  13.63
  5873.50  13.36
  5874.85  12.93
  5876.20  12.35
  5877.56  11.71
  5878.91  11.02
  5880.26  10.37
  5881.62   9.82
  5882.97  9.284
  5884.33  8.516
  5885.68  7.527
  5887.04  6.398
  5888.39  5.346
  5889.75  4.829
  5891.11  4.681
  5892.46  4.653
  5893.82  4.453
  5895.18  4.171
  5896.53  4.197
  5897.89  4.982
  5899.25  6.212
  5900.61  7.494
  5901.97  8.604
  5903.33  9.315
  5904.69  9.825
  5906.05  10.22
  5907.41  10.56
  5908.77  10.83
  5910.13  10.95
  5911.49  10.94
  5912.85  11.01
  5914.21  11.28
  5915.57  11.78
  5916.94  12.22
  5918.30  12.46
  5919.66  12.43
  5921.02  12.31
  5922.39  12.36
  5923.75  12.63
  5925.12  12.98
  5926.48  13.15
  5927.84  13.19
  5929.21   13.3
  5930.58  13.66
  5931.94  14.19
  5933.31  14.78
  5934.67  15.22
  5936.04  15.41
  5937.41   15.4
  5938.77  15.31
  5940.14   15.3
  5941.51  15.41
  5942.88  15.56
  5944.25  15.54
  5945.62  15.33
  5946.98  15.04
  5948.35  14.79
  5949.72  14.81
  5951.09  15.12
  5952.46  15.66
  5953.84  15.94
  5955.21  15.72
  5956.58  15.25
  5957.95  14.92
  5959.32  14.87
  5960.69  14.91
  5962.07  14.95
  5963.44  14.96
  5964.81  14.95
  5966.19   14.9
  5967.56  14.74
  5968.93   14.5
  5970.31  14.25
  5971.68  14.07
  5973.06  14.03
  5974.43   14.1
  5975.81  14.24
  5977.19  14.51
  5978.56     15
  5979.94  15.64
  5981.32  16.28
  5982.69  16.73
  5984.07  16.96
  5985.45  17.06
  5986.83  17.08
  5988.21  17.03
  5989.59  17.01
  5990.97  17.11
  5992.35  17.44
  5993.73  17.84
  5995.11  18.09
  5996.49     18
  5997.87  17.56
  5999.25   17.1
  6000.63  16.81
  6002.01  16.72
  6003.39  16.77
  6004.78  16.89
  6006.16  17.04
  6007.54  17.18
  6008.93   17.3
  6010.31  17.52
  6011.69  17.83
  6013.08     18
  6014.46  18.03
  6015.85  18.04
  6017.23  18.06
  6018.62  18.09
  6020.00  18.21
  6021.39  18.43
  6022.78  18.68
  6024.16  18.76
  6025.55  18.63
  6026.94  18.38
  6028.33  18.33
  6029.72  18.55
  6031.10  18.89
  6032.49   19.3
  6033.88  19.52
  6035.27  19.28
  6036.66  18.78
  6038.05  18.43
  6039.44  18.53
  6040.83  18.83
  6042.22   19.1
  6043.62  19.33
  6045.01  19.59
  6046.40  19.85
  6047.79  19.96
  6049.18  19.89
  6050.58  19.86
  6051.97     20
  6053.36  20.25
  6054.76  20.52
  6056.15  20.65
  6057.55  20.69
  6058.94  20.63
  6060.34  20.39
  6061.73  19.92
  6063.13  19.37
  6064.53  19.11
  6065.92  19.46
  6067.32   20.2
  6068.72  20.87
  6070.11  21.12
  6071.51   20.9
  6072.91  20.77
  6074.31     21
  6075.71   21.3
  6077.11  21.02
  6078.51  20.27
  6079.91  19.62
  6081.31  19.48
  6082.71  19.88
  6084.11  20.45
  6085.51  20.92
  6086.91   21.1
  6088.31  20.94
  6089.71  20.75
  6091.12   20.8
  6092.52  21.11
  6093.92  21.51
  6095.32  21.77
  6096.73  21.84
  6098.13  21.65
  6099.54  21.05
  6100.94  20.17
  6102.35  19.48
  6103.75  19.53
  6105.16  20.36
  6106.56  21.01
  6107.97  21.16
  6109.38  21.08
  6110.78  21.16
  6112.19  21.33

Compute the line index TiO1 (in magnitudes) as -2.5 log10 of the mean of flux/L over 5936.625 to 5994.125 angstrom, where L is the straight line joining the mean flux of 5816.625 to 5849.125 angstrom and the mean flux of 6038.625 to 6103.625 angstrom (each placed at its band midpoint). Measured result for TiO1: 0.25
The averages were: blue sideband 18.5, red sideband 20.3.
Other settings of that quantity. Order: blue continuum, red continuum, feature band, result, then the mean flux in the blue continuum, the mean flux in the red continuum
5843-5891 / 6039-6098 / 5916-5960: 0.10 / 13.3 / 20.3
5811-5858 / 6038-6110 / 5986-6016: 0.13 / 17.9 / 20.4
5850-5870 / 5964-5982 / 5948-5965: -0.03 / 15.2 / 14.7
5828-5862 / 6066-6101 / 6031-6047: 0.06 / 17.7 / 20.8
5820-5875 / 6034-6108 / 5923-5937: 0.29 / 16.8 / 20.3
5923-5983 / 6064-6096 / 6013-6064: -0.03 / 14.8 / 20.6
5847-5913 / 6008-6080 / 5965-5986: 0.06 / 11.2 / 19.4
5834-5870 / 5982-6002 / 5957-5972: 0.16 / 16.6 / 17.3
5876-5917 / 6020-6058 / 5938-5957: -0.24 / 8.47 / 19.3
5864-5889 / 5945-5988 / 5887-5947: 0.20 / 11.2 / 15.2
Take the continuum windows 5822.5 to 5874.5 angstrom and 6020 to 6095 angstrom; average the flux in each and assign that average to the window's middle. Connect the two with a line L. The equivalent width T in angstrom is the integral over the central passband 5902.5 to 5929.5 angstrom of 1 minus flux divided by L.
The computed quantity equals 9.33 angstrom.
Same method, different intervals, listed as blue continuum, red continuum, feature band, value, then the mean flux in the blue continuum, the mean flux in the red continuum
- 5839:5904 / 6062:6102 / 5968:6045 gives 1.2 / 12.2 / 20.6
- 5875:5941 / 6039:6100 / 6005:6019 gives -0.7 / 10.4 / 20.4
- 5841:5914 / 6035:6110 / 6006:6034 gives -0.3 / 11.8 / 20.3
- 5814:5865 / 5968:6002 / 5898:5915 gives 7.3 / 17.5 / 16.2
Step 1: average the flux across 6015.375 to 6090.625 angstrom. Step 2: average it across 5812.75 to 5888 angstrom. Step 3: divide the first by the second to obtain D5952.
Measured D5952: 1.3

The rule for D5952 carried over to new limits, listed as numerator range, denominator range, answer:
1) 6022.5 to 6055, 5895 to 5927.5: 1.87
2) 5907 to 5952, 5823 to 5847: 0.73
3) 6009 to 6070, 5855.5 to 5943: 1.67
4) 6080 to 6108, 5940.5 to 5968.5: 1.37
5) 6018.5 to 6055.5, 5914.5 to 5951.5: 1.36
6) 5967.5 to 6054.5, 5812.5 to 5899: 1.24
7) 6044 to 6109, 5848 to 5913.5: 1.85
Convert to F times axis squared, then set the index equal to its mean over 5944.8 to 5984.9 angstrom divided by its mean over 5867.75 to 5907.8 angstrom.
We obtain 1.75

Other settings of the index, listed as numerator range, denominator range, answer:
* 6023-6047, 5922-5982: 1.32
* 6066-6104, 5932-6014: 1.35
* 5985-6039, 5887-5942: 1.74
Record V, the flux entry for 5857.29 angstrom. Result 15.94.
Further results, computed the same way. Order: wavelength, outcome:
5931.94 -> 14.19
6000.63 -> 16.81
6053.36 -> 20.25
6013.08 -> 18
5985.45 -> 17.06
